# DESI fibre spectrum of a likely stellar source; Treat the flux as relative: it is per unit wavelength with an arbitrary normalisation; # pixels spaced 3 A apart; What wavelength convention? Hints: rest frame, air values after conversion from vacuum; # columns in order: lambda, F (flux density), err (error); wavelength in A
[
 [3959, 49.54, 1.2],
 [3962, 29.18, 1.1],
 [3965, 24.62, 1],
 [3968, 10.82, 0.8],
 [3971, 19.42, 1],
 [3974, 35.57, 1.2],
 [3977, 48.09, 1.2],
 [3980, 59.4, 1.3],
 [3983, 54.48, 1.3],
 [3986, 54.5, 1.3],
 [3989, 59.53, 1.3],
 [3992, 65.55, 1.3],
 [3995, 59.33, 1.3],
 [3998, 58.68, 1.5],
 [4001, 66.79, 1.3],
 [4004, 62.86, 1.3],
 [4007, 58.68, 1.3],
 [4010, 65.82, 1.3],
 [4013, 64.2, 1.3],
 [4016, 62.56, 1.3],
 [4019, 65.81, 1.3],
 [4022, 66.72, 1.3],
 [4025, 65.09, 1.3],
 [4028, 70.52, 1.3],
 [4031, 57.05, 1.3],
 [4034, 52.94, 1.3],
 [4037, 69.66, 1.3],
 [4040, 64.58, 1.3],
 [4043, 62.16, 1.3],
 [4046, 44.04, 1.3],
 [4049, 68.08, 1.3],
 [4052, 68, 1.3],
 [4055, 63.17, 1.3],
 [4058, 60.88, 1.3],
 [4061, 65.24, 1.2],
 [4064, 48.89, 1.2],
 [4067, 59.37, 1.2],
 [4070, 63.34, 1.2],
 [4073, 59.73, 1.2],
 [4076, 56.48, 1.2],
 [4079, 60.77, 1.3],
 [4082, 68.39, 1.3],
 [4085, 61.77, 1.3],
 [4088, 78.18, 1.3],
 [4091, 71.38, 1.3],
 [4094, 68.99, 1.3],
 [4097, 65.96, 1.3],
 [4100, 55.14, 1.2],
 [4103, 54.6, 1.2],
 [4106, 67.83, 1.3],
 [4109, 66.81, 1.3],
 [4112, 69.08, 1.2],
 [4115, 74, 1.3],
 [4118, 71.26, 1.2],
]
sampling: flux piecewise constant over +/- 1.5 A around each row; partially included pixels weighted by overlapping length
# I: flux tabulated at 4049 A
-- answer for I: 68.08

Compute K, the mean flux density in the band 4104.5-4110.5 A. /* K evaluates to 67.3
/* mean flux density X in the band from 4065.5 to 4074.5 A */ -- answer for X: 60.8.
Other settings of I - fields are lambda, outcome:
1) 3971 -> 19.42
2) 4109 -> 66.81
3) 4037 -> 69.66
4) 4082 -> 68.39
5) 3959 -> 49.54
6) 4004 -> 62.86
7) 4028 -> 70.52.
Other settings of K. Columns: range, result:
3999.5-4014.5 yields 63.7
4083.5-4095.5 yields 70.1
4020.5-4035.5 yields 62.5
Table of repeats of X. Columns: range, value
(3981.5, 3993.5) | 58.5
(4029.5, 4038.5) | 59.9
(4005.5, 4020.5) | 63.4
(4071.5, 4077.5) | 58.1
